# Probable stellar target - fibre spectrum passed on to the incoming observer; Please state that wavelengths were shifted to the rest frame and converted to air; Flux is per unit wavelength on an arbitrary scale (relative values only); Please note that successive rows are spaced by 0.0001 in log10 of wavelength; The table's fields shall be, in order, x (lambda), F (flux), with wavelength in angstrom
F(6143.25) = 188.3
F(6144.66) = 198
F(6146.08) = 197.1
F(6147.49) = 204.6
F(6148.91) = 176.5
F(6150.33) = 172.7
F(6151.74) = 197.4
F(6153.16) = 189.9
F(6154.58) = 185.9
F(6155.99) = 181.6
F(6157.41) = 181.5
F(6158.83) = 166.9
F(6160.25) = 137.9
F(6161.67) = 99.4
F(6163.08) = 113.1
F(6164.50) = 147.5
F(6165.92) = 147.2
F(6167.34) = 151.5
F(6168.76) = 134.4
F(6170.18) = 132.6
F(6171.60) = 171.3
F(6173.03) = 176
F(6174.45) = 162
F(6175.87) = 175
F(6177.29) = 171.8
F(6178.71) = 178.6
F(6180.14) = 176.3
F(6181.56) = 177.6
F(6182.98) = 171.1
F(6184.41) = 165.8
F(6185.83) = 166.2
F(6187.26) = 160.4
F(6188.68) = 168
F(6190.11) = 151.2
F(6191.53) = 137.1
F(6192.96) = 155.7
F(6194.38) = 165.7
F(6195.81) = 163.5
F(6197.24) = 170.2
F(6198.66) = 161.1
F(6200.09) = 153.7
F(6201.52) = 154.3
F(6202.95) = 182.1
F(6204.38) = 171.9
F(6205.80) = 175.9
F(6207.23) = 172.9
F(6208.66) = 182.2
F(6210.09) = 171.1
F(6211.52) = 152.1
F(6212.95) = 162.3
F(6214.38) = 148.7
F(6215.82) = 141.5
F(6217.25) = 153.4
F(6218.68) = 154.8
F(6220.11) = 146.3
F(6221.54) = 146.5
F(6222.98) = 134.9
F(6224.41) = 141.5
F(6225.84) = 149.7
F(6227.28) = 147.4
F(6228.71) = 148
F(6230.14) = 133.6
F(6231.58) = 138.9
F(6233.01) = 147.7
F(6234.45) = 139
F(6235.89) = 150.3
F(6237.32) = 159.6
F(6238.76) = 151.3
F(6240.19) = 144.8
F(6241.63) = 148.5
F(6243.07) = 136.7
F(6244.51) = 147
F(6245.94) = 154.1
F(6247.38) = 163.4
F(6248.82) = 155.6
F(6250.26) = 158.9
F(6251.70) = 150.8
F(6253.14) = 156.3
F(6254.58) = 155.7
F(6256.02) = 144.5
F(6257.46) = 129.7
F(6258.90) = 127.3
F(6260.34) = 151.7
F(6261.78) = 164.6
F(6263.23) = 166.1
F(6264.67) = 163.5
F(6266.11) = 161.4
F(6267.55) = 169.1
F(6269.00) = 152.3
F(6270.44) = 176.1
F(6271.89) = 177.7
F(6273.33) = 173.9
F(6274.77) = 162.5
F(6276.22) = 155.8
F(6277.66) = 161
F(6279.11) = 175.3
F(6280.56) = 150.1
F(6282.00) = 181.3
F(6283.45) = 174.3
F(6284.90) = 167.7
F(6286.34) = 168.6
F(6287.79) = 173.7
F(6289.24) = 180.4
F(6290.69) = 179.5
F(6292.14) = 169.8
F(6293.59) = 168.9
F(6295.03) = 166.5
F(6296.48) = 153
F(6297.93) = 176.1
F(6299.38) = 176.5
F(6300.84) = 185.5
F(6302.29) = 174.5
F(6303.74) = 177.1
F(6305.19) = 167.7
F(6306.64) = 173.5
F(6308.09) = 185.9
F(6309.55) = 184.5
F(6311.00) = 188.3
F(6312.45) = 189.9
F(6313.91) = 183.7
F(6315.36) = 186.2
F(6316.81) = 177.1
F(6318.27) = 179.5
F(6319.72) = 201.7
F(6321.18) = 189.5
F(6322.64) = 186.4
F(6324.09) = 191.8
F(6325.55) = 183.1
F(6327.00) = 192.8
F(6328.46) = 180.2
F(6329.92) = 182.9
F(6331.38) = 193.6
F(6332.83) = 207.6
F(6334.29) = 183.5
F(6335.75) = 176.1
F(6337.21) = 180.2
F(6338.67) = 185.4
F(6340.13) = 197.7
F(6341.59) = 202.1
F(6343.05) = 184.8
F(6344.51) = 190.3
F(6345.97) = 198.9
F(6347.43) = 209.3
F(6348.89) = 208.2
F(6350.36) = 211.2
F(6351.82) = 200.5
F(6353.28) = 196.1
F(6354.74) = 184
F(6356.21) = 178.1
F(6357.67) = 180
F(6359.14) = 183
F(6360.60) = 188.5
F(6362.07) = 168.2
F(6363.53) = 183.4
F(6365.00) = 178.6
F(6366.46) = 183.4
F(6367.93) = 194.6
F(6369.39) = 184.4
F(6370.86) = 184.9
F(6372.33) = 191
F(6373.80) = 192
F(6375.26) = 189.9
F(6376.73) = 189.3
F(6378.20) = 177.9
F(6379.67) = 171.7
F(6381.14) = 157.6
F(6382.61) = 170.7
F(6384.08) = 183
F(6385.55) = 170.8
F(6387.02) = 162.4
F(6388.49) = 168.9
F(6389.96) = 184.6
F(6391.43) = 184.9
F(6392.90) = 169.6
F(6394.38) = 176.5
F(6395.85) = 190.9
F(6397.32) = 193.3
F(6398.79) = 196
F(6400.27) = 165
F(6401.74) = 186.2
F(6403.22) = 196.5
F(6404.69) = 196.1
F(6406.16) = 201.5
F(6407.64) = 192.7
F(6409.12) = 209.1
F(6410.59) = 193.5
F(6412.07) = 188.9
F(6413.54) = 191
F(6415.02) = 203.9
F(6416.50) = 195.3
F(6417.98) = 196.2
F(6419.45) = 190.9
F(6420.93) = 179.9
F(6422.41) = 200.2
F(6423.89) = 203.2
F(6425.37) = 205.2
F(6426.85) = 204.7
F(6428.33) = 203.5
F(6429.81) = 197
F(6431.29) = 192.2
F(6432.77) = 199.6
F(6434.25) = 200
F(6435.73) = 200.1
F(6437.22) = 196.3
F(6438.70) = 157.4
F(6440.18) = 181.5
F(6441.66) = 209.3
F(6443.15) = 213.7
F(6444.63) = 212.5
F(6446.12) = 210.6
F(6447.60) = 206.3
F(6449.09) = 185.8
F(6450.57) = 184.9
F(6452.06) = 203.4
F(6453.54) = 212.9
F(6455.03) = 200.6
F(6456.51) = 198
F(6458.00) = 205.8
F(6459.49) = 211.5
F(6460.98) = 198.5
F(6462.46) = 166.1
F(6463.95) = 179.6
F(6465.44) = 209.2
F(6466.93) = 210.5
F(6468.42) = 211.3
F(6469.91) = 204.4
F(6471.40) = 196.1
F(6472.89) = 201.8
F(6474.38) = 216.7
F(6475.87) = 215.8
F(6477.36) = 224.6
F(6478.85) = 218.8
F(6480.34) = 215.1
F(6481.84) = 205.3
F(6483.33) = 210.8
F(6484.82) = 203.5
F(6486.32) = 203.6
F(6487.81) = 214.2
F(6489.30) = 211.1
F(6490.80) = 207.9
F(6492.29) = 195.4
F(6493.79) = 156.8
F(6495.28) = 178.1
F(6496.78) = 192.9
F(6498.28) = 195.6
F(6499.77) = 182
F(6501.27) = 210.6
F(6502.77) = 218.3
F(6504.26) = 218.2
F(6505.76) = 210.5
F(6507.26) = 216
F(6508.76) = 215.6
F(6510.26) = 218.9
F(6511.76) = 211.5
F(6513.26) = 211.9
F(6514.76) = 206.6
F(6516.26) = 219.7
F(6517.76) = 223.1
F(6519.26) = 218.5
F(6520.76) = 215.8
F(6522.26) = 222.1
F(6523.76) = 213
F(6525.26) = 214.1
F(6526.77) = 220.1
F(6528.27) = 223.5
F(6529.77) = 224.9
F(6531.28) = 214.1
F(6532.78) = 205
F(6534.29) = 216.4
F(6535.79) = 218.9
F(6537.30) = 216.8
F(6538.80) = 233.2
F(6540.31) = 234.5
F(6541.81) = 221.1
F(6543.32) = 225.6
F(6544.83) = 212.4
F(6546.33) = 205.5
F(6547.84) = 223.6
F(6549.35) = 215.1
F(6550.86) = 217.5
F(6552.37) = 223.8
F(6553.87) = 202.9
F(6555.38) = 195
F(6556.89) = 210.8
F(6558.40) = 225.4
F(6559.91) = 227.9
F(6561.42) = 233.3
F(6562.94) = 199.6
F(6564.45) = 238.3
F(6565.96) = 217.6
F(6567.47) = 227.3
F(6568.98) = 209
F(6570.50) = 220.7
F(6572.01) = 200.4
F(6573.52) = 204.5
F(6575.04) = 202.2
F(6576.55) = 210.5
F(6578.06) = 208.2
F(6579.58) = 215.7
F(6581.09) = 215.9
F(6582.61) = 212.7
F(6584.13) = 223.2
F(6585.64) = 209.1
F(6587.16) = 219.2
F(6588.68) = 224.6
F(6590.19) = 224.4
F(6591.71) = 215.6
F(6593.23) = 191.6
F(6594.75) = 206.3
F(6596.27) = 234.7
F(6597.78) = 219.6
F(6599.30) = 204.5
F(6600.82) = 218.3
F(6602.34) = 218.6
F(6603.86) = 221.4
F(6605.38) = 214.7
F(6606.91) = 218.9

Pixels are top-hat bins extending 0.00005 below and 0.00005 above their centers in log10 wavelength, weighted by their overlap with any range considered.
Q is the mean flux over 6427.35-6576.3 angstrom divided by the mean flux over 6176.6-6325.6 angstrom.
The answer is 1.27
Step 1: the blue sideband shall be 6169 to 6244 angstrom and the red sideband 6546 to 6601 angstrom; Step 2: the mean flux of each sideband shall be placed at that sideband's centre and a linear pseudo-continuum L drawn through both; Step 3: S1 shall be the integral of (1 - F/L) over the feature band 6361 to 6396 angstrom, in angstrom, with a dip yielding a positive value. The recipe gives 0.9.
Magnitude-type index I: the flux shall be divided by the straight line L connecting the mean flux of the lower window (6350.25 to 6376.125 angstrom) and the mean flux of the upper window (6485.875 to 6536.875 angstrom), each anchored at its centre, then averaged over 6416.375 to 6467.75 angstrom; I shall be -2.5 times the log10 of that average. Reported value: 0.01 mag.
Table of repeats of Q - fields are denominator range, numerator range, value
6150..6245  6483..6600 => 1.35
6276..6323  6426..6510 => 1.15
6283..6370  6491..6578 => 1.16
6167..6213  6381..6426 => 1.14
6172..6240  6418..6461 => 1.25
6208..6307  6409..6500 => 1.26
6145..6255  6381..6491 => 1.24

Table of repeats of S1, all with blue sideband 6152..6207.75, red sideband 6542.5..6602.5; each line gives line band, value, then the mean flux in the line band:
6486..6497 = 0.51 angstrom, 195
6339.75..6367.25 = -0.79 angstrom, 191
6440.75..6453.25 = -0.33 angstrom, 203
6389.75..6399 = 0.32 angstrom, 185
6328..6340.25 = -0.28 angstrom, 187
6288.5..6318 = 0.24 angstrom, 177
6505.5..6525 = -0.77 angstrom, 216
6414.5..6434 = -0.27 angstrom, 198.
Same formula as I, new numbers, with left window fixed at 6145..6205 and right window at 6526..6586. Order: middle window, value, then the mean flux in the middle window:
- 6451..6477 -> 0.008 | 203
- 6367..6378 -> 0.016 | 189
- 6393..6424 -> 0.025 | 192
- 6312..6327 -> -0.017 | 187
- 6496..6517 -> 0.004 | 209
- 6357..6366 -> 0.057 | 180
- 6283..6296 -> 0.052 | 172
